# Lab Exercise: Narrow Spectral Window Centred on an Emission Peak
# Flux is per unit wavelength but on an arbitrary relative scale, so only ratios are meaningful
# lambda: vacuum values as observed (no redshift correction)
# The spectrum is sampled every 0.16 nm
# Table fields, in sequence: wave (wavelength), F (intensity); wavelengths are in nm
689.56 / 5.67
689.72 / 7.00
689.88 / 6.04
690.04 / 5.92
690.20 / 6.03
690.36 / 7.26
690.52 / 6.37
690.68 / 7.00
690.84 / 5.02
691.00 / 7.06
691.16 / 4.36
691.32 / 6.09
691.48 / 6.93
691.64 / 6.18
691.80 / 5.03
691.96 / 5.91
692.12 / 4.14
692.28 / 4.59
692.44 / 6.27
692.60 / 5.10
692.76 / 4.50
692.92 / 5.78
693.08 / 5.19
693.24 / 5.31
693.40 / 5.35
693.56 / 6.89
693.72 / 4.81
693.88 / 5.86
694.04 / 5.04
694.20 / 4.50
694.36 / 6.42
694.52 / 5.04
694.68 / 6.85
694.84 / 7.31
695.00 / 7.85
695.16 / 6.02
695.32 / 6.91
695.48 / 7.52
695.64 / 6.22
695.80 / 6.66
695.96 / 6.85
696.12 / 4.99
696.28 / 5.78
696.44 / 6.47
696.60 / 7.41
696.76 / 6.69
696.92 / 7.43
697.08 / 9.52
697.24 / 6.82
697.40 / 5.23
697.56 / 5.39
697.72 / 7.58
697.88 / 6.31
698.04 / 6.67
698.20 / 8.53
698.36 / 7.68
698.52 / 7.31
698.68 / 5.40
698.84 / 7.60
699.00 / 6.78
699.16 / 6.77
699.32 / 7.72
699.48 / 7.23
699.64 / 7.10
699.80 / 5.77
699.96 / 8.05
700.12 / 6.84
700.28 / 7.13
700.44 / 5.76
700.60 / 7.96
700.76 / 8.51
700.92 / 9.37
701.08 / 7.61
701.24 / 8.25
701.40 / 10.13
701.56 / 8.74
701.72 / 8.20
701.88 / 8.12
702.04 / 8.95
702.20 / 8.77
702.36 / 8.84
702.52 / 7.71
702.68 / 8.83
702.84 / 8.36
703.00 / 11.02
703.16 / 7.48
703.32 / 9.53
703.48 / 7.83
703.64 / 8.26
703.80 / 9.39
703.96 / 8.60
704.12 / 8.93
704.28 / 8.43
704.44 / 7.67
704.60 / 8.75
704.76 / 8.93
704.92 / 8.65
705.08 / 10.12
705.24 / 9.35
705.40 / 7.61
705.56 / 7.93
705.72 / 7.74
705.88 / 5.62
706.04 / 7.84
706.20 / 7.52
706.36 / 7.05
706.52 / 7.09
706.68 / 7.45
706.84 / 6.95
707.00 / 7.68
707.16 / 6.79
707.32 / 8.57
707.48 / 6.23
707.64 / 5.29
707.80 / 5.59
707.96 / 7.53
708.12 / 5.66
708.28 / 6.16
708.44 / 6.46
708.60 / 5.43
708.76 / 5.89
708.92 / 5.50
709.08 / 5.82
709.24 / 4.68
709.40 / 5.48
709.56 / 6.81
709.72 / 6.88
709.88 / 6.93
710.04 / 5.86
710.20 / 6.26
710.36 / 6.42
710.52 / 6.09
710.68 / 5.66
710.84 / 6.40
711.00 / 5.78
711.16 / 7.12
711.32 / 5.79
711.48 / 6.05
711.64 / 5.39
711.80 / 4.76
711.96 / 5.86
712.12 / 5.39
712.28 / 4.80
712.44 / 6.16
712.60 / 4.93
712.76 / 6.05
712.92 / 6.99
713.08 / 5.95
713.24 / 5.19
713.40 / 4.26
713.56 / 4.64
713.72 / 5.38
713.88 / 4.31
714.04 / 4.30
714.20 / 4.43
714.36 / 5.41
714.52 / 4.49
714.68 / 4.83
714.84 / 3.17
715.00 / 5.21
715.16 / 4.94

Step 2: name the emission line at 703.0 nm C III]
